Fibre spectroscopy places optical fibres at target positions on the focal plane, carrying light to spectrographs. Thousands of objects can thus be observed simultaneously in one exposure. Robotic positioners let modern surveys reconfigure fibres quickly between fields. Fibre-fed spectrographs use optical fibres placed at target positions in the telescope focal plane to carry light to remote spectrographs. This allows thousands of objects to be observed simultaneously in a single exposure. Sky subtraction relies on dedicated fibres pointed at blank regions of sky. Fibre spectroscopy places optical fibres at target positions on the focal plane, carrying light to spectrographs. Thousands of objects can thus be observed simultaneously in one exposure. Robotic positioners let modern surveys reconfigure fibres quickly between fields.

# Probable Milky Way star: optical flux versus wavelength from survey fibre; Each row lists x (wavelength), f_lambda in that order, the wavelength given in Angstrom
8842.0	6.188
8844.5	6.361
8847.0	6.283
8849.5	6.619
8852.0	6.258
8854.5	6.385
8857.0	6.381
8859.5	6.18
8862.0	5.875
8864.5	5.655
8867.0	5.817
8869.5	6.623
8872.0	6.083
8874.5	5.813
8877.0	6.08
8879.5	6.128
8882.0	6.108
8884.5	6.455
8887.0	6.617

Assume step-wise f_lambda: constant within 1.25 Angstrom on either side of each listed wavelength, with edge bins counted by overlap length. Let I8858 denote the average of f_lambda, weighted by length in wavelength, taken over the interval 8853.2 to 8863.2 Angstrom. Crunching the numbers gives 6.21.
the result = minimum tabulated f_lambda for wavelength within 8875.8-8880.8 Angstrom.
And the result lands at 6.08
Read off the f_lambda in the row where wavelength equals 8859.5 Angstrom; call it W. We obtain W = 6.18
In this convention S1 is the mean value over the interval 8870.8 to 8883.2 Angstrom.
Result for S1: 6.04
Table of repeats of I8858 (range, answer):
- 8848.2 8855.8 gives 6.42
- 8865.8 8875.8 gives 6.09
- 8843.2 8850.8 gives 6.42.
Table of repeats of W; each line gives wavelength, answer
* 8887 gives 6.617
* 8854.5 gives 6.385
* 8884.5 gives 6.455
